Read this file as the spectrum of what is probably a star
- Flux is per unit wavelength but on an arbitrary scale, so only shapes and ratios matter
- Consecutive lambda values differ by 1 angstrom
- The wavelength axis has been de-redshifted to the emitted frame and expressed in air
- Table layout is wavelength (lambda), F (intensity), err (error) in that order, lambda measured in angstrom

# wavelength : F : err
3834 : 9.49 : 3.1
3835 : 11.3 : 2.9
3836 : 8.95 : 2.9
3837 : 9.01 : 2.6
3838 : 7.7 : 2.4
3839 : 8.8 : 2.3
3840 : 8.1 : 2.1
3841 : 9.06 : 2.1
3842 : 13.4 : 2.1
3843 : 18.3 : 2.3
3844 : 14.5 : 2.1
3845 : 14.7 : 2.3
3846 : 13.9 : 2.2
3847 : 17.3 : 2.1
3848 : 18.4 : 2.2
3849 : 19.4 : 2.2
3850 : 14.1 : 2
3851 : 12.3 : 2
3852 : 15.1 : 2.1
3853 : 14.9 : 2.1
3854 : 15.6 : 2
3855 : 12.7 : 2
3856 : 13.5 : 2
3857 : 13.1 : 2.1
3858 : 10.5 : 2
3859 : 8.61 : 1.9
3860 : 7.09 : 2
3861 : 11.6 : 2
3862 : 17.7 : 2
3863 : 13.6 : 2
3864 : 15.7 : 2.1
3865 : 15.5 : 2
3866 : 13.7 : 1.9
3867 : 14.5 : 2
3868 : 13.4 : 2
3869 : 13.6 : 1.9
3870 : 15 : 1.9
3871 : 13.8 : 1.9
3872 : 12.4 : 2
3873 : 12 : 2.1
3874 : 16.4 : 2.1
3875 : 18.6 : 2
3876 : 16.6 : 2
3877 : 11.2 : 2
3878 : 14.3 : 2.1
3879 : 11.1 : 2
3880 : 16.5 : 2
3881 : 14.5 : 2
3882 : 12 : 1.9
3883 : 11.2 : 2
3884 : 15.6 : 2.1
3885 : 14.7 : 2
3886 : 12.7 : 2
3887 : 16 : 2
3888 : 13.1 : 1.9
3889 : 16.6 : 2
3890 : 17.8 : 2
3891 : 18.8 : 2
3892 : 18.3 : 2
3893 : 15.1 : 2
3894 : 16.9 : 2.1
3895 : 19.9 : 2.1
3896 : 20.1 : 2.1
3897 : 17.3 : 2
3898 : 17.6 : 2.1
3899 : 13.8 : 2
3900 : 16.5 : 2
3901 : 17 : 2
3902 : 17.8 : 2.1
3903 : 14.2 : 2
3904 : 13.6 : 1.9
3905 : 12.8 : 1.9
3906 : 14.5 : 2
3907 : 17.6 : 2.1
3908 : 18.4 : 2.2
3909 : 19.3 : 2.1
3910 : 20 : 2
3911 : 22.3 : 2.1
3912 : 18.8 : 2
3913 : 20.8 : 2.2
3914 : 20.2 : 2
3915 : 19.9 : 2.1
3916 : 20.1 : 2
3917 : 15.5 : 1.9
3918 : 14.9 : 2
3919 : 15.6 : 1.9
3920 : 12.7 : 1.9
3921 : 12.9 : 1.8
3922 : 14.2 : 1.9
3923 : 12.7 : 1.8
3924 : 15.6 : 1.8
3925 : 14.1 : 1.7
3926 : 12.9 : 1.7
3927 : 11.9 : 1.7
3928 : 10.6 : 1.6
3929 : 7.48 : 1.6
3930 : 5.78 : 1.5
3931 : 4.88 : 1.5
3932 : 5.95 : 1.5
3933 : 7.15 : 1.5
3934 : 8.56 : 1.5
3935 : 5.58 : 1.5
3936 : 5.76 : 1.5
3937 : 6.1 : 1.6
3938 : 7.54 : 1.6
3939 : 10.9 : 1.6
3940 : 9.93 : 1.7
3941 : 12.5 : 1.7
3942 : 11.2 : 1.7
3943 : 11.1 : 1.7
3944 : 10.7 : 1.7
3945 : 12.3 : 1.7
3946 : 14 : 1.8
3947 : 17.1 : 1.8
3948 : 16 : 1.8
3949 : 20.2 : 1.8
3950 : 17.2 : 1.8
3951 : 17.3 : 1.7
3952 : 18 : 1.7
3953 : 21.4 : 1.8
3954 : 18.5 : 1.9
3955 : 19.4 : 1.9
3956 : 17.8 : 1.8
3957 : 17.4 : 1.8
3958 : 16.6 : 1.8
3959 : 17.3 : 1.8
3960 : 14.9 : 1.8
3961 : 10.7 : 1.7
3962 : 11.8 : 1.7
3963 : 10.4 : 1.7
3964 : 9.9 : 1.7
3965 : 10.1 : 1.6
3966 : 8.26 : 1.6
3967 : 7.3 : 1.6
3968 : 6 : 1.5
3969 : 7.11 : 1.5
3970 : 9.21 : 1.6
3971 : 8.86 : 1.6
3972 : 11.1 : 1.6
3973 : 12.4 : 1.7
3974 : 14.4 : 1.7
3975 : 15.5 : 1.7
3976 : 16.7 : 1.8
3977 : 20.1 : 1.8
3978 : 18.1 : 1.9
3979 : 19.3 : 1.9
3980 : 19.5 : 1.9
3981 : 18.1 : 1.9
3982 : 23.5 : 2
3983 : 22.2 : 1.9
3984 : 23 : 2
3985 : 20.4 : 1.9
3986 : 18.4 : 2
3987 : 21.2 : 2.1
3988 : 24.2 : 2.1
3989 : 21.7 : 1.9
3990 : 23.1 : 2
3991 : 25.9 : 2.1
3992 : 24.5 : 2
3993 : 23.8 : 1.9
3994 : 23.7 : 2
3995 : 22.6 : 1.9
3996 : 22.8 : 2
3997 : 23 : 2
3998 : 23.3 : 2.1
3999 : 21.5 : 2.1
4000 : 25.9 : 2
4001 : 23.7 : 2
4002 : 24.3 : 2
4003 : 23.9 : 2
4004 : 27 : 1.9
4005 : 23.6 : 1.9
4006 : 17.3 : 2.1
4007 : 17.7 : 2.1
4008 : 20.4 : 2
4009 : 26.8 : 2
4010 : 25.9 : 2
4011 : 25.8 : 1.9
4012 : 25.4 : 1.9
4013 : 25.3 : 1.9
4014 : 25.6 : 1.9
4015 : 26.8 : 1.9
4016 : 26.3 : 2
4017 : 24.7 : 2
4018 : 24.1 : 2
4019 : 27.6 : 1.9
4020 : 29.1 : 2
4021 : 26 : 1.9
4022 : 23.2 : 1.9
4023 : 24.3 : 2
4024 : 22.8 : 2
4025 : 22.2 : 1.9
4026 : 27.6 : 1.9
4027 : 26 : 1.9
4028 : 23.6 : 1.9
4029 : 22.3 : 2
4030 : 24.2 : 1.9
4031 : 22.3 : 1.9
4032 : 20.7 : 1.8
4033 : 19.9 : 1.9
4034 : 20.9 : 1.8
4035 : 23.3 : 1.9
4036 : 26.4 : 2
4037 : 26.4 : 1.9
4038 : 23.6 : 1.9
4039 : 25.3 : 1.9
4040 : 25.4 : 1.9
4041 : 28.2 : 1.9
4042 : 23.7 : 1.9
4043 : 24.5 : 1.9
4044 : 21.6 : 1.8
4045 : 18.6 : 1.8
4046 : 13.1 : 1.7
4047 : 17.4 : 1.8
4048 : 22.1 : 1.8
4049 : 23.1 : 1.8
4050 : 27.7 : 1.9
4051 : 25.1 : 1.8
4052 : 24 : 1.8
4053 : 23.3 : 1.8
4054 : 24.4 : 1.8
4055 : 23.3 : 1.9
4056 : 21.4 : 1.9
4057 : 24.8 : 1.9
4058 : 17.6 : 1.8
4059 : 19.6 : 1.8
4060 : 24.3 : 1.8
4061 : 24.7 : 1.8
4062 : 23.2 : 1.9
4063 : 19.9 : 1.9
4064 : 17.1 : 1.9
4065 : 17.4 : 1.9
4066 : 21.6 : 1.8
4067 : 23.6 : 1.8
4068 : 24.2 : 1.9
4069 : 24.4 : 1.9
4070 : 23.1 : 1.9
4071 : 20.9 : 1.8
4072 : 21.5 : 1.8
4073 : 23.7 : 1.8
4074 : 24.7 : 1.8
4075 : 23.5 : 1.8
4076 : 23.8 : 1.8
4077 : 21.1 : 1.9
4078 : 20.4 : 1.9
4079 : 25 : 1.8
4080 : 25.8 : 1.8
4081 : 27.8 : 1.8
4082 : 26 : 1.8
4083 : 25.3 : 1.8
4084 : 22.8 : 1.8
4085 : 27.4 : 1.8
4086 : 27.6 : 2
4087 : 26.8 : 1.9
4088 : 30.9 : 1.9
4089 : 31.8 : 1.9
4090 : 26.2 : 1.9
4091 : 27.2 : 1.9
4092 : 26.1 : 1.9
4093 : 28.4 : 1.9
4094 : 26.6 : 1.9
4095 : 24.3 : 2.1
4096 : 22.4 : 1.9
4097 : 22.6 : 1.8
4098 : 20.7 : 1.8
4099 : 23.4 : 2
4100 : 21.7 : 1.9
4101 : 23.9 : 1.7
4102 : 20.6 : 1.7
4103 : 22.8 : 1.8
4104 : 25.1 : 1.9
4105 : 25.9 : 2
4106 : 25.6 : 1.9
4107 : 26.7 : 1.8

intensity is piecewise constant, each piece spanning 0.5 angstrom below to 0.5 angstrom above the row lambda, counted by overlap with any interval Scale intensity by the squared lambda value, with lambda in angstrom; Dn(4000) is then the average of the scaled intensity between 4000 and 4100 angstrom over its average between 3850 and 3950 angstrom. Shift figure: 1.83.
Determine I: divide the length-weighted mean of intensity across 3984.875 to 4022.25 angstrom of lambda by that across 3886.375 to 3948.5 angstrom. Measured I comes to 1.69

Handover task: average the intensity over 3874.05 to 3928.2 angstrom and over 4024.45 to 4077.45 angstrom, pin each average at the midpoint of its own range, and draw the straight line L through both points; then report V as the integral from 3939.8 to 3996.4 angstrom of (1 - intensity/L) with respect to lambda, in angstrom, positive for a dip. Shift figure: 7.8 angstrom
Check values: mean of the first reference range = 15.9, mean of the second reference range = 22.8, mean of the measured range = 16.5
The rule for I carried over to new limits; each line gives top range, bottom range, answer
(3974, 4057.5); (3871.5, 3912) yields 1.45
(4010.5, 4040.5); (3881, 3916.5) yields 1.46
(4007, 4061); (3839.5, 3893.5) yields 1.67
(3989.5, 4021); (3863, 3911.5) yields 1.55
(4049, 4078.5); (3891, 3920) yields 1.30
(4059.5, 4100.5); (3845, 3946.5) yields 1.72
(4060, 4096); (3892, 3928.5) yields 1.49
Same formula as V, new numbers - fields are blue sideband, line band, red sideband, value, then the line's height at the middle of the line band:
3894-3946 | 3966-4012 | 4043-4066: -4.9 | 17.8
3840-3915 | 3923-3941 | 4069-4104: 8.7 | 17.7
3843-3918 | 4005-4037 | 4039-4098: -3.6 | 21.6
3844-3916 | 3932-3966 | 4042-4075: 9.5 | 18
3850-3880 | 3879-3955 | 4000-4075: 8.6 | 16.6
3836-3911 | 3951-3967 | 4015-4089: 3.6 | 18.9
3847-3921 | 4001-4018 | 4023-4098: -2.3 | 21.3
